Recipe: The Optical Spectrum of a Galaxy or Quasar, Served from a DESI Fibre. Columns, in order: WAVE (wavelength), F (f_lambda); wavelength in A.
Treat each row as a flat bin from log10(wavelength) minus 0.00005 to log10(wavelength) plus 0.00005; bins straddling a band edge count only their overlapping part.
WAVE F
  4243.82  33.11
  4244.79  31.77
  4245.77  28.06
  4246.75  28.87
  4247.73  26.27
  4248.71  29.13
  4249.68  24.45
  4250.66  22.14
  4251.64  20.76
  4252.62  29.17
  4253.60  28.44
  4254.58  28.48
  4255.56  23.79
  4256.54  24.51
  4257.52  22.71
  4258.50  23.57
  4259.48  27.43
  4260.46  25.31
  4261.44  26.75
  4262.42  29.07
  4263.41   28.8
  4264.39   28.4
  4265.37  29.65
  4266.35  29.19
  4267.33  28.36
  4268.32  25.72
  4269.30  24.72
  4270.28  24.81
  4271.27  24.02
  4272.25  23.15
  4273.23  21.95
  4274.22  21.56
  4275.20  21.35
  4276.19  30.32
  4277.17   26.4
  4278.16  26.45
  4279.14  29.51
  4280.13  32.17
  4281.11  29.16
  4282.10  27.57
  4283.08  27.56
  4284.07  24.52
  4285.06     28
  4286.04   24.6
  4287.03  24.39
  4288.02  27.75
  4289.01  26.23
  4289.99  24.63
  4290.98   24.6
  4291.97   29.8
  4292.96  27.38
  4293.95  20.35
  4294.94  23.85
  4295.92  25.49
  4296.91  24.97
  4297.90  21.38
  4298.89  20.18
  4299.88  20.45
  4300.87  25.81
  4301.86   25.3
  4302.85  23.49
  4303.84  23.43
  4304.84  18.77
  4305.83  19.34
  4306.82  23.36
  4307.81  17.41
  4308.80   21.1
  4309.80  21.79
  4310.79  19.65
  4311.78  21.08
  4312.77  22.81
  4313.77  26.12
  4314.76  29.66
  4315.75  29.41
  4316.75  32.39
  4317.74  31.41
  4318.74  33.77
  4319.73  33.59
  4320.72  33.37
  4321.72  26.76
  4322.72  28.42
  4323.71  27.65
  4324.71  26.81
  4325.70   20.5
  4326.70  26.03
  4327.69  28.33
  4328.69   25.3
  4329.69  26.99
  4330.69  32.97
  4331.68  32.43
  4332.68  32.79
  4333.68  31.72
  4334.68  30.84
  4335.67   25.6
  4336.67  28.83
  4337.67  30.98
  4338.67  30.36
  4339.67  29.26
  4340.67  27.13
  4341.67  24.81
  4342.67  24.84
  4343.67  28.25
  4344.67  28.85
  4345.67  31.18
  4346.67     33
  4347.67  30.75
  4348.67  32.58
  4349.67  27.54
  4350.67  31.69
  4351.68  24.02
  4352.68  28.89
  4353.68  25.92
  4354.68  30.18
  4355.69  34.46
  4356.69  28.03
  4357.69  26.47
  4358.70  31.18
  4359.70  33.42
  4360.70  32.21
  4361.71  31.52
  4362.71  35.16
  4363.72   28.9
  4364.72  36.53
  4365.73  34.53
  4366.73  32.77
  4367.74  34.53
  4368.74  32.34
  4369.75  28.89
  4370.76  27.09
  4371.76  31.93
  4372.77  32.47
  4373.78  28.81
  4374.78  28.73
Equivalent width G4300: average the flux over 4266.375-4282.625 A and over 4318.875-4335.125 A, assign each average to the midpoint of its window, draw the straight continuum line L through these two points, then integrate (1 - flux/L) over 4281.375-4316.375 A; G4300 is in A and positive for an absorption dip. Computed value 4.3 A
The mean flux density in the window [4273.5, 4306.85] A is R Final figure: 25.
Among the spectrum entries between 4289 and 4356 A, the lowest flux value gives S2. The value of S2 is 17.41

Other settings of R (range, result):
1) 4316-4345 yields 29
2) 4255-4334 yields 26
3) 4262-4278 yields 26.1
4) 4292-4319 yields 24.1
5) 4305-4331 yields 26.2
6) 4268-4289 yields 26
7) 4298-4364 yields 27.7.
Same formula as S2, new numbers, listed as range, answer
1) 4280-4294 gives 20.35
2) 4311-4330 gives 20.5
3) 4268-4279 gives 21.35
